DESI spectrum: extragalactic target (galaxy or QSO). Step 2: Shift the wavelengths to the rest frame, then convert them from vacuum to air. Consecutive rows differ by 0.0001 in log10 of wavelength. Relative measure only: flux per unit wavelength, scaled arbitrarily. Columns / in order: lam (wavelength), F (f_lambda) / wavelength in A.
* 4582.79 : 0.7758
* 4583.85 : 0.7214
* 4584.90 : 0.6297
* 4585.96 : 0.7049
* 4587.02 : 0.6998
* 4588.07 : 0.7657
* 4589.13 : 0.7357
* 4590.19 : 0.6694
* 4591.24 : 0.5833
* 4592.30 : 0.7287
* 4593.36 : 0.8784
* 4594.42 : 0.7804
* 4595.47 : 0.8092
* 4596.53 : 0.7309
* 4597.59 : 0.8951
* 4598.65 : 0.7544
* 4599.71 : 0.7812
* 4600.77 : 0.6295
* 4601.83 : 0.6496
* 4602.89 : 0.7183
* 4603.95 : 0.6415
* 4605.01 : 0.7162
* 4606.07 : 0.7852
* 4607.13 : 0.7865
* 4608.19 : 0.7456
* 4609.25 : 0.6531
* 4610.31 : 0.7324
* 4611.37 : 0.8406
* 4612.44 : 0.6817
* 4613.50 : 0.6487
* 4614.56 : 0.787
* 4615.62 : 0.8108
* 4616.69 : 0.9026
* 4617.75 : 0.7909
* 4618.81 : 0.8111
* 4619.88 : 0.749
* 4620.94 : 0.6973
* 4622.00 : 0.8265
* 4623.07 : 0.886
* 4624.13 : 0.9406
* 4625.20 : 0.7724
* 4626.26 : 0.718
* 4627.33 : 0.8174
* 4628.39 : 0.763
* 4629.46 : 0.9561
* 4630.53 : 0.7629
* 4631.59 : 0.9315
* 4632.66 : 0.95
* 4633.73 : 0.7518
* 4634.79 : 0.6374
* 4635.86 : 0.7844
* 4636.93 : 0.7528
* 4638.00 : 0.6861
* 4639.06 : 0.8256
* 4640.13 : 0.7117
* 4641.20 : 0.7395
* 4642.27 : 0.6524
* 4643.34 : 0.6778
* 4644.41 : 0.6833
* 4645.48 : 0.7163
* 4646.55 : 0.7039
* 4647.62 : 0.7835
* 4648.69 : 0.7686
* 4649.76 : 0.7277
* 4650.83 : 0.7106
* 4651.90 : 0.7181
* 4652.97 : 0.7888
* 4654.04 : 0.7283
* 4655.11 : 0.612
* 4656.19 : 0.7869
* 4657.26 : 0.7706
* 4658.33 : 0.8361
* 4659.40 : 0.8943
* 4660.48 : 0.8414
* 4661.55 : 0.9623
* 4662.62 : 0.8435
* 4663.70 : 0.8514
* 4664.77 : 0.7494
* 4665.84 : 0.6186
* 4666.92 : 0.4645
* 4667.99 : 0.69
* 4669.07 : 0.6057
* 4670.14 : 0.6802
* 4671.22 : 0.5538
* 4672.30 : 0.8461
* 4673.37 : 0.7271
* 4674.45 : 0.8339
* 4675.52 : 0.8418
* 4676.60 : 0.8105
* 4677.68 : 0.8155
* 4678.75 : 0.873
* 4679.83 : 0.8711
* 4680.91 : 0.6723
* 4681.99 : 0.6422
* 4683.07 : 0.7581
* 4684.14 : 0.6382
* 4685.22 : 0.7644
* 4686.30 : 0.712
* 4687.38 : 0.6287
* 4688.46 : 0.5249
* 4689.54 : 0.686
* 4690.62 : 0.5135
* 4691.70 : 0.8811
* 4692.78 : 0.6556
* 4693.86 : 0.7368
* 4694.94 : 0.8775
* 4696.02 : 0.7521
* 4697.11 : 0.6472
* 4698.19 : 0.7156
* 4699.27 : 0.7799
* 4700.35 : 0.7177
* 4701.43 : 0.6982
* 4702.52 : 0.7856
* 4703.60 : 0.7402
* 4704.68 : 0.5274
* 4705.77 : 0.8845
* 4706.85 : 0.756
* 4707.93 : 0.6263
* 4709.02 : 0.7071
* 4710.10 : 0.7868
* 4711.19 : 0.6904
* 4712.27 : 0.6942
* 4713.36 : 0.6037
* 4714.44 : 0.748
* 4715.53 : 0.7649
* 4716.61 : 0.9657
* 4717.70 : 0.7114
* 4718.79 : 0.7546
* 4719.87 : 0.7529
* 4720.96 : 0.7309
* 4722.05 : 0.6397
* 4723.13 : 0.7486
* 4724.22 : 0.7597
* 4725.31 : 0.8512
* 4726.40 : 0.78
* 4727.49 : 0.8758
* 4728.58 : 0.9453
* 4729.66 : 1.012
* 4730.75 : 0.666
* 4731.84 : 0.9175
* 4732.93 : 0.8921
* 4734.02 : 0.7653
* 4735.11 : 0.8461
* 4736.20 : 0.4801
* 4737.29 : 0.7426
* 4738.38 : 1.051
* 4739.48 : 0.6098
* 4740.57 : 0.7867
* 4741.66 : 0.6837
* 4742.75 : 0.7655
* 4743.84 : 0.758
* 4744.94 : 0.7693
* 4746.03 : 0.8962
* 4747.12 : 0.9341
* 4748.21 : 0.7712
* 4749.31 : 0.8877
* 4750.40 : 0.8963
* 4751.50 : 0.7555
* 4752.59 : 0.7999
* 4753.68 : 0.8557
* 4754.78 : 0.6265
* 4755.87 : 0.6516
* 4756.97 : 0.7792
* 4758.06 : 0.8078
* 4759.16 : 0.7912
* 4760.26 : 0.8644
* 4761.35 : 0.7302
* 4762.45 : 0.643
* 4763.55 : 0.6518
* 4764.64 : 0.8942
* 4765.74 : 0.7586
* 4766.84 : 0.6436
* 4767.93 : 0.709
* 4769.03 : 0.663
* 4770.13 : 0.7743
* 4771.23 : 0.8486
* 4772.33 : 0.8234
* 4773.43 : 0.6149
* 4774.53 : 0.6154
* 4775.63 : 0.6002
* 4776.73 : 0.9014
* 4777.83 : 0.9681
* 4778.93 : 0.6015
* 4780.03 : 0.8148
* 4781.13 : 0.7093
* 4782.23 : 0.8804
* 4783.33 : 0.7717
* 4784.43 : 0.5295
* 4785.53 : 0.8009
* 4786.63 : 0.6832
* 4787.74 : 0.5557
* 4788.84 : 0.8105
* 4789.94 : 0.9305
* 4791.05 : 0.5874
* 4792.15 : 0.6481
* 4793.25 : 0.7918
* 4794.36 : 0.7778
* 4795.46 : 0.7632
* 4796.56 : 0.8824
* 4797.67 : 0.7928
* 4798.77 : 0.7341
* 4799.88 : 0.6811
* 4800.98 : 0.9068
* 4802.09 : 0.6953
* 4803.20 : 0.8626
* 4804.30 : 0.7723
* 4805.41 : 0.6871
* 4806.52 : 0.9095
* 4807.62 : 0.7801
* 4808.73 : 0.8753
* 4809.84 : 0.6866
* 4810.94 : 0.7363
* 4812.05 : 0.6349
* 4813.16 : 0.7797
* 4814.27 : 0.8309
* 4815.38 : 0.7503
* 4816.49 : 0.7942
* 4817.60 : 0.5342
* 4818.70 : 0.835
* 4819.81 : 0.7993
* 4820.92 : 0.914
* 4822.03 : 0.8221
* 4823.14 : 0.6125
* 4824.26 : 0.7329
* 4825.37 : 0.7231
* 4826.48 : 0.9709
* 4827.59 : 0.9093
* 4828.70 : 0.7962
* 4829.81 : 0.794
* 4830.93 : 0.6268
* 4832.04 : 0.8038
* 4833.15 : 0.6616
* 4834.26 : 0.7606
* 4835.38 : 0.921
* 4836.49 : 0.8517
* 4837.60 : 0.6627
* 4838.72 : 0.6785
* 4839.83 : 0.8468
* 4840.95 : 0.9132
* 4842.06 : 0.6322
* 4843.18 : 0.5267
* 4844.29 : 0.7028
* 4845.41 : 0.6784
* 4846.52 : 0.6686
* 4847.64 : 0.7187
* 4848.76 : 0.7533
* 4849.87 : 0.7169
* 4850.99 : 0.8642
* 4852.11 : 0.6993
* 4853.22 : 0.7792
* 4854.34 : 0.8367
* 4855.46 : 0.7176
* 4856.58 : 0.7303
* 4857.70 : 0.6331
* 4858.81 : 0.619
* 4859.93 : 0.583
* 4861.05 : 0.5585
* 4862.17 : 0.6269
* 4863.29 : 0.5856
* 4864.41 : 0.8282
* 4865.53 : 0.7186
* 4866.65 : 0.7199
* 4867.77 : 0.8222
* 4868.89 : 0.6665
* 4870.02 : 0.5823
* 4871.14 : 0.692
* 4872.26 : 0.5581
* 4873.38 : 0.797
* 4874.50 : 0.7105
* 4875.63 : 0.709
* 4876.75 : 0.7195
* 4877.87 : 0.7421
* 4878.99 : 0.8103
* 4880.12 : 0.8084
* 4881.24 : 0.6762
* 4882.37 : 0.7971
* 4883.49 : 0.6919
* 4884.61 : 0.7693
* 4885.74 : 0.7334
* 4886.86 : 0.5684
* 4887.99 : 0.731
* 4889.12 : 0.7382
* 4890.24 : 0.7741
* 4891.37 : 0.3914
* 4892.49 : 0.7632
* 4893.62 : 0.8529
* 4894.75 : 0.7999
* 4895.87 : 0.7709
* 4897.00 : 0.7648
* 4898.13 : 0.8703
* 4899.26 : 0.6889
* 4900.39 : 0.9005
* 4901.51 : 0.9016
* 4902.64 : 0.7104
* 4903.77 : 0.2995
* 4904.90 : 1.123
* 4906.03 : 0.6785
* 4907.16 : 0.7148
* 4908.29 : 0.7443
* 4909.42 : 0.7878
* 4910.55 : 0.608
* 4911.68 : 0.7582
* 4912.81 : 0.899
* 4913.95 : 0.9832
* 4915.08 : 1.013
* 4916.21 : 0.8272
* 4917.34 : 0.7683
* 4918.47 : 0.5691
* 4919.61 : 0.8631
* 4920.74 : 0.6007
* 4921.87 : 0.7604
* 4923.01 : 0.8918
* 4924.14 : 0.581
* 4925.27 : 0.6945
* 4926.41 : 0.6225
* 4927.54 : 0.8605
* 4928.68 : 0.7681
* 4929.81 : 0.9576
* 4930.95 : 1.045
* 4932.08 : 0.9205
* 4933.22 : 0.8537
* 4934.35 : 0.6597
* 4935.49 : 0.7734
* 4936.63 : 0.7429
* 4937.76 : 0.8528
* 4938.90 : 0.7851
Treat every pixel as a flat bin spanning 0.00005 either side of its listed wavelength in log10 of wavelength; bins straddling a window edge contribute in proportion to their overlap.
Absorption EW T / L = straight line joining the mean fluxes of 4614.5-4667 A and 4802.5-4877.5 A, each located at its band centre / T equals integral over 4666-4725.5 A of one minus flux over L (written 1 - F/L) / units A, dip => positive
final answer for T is 3.3 A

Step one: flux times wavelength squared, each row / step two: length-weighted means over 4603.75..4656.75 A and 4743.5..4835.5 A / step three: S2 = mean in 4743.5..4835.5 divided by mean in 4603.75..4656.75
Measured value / 1.08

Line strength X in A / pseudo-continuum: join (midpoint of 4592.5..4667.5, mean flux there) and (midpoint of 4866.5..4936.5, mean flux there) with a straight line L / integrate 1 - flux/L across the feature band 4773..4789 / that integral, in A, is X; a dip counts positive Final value 0.8 A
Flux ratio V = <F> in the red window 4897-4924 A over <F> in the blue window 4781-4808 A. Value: 1.0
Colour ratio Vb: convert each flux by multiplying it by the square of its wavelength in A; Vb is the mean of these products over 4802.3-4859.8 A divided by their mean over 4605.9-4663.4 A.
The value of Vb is 1.06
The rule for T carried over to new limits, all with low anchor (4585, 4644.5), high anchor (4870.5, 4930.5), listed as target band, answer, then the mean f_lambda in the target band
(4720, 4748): -1.5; 0.795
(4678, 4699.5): 1.1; 0.717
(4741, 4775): -0.4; 0.764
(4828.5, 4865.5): 1.6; 0.72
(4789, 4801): -0.2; 0.768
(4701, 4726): 0.7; 0.736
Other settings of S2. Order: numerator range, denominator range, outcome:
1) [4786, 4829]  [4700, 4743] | 1.05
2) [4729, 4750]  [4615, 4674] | 1.10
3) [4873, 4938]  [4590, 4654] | 1.14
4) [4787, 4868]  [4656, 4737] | 1.05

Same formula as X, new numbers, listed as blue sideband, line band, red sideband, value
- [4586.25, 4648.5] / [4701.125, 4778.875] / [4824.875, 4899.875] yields -2.31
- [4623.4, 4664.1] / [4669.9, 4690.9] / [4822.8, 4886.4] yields 1.27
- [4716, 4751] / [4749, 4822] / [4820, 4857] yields 1.98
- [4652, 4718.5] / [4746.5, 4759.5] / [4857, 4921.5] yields -1.12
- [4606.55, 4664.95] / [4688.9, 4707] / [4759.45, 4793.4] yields 0.79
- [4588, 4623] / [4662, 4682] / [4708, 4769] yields 0.57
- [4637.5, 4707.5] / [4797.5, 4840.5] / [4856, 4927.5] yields -2.51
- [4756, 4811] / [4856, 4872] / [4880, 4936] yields 2.00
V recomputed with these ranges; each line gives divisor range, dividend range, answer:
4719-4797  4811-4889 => 0.95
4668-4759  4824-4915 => 0.98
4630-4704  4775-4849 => 1.02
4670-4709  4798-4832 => 1.06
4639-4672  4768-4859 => 1.03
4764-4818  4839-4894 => 0.94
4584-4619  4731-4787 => 1.03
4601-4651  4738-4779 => 1.01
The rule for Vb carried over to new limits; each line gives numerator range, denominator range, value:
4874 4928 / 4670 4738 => 1.09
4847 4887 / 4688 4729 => 1.03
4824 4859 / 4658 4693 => 1.09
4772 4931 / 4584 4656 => 1.09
